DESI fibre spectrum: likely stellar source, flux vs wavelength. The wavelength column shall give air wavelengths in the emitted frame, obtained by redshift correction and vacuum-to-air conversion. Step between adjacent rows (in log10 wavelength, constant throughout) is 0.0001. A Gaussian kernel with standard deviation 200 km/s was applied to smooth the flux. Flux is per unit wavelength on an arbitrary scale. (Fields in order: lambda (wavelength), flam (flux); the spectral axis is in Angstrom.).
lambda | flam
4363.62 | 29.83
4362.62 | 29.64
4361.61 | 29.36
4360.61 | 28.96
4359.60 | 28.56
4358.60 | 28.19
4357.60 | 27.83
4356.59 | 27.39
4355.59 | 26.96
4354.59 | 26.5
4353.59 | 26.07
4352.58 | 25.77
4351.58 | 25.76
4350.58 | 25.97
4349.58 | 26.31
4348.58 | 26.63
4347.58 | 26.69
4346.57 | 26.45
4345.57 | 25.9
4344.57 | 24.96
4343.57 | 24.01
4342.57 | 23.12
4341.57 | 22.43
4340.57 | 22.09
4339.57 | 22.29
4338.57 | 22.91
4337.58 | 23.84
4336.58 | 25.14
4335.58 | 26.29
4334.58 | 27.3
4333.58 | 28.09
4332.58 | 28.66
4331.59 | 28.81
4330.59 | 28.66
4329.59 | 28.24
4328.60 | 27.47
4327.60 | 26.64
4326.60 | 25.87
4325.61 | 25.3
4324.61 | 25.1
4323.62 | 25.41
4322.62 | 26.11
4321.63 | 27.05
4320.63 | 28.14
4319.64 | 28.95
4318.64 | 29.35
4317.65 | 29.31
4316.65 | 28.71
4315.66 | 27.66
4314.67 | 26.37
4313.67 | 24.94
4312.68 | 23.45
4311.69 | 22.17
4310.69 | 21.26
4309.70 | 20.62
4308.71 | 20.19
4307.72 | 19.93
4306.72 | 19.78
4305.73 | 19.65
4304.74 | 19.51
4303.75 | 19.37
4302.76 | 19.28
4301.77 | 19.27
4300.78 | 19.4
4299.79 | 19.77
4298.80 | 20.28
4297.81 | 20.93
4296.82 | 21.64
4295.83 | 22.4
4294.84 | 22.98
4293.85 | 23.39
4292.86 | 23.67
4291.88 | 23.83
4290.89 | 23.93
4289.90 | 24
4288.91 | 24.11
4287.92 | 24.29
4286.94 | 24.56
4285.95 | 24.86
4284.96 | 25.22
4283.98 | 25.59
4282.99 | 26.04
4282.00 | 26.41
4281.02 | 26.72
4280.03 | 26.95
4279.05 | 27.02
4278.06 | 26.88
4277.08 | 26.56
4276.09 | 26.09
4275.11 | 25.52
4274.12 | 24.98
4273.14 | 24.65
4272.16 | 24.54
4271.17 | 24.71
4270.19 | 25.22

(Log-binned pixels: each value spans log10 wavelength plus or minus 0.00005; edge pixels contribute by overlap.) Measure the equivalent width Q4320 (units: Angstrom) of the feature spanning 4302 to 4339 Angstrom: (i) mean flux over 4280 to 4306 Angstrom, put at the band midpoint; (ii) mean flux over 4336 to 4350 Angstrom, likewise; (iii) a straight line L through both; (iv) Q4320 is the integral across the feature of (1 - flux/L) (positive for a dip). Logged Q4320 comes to -1.9 Angstrom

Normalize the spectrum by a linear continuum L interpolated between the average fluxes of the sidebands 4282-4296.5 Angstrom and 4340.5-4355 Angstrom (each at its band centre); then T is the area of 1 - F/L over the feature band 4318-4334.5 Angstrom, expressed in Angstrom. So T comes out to -1.6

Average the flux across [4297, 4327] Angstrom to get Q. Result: 23.4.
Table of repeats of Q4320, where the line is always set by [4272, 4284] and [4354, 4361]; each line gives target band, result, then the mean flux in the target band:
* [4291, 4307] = 3.3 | 21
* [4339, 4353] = 1.3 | 24.9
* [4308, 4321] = 0.7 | 25.4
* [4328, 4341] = 0.5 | 26.2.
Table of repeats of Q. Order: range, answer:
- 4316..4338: 27.2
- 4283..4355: 24.5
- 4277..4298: 24.7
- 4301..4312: 20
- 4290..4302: 21.9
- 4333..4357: 25.4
